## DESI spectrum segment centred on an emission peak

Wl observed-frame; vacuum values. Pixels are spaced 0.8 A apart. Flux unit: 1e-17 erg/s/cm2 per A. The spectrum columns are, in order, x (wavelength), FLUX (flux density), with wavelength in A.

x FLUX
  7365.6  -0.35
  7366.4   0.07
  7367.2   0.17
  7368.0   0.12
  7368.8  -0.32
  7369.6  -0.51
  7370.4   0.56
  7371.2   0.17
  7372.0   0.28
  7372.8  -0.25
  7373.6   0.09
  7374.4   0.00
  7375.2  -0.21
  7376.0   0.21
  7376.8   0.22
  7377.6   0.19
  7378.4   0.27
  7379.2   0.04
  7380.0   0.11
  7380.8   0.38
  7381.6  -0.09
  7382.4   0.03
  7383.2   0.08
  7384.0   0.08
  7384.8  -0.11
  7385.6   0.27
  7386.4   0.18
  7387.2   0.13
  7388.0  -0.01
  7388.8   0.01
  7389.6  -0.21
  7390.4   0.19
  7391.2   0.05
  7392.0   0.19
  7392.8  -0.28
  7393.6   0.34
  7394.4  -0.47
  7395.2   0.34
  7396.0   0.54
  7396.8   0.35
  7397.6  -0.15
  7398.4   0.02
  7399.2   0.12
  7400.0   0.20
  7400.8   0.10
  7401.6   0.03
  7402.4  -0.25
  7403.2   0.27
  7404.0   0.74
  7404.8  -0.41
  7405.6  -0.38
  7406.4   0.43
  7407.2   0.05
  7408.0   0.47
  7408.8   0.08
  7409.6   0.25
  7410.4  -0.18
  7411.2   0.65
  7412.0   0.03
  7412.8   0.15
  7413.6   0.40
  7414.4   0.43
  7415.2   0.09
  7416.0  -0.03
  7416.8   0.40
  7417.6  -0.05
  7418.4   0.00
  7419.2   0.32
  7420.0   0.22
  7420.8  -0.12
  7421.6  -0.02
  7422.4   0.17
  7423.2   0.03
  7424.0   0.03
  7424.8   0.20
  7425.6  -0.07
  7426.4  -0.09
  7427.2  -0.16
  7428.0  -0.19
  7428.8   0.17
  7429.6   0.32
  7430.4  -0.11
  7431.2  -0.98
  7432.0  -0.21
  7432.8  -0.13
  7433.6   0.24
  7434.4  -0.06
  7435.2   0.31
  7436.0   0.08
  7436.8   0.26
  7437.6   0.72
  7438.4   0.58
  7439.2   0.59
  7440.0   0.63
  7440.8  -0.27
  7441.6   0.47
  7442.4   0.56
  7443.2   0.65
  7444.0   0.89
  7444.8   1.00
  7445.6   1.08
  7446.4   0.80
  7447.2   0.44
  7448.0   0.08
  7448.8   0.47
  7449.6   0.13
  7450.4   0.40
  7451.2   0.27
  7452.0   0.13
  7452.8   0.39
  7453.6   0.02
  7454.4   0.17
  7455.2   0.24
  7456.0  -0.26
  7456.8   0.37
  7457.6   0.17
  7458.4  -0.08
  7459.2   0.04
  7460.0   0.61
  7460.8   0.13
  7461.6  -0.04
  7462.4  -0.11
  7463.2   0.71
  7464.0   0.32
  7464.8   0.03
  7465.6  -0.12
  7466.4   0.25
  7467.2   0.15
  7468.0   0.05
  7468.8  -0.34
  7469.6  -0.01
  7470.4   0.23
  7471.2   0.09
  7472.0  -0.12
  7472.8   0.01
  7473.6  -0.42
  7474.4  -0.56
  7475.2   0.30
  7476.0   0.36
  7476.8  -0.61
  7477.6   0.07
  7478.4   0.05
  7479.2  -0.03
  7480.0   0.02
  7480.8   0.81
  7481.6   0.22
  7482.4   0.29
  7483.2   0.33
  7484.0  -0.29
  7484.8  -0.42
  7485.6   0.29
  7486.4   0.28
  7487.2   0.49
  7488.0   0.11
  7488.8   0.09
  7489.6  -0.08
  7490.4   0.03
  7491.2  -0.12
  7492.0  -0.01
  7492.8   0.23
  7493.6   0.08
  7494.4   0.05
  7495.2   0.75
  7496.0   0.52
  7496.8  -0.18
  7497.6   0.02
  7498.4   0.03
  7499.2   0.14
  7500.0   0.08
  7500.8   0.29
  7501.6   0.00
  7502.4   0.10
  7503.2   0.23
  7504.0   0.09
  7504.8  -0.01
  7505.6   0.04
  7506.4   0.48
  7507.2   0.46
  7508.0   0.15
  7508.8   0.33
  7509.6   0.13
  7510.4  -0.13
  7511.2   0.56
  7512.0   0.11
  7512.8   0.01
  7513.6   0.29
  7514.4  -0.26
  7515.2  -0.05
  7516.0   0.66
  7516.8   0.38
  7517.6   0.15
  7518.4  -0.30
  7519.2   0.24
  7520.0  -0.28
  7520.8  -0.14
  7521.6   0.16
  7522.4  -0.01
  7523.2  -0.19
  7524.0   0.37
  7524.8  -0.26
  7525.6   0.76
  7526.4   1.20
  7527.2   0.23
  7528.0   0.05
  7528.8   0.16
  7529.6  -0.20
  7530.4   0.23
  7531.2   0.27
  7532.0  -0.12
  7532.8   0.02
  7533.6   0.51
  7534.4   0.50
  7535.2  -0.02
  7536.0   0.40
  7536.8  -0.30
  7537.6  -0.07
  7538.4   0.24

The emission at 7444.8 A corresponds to [O II] 3727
